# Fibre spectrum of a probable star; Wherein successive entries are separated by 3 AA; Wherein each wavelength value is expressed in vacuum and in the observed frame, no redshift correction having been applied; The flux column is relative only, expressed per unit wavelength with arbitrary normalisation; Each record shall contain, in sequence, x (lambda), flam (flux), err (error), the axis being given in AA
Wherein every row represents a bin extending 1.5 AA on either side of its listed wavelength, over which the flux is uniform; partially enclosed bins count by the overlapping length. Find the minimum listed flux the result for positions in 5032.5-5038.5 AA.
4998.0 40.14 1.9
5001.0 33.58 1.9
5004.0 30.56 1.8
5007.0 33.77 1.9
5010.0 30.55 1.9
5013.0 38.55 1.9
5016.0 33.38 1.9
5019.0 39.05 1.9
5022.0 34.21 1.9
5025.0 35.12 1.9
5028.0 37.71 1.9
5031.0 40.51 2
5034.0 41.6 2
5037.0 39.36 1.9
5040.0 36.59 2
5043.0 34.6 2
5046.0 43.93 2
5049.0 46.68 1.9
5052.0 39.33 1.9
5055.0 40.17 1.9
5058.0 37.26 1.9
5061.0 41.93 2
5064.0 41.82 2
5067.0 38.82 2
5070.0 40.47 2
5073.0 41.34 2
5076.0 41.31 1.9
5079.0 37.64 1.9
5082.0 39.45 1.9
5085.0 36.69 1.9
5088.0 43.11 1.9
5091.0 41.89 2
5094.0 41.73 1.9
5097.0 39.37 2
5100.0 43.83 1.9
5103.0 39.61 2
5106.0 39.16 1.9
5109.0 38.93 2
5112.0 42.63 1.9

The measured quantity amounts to 39.36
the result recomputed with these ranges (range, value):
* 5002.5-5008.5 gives 30.56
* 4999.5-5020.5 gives 30.55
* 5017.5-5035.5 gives 34.21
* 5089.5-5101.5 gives 39.37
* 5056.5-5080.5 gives 37.26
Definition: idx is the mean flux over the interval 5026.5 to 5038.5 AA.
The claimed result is 39.8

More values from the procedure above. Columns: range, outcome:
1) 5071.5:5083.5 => 39.9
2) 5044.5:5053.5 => 43.3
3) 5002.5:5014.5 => 33.4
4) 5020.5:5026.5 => 34.7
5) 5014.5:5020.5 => 36.2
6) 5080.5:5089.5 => 39.8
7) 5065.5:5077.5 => 40.5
